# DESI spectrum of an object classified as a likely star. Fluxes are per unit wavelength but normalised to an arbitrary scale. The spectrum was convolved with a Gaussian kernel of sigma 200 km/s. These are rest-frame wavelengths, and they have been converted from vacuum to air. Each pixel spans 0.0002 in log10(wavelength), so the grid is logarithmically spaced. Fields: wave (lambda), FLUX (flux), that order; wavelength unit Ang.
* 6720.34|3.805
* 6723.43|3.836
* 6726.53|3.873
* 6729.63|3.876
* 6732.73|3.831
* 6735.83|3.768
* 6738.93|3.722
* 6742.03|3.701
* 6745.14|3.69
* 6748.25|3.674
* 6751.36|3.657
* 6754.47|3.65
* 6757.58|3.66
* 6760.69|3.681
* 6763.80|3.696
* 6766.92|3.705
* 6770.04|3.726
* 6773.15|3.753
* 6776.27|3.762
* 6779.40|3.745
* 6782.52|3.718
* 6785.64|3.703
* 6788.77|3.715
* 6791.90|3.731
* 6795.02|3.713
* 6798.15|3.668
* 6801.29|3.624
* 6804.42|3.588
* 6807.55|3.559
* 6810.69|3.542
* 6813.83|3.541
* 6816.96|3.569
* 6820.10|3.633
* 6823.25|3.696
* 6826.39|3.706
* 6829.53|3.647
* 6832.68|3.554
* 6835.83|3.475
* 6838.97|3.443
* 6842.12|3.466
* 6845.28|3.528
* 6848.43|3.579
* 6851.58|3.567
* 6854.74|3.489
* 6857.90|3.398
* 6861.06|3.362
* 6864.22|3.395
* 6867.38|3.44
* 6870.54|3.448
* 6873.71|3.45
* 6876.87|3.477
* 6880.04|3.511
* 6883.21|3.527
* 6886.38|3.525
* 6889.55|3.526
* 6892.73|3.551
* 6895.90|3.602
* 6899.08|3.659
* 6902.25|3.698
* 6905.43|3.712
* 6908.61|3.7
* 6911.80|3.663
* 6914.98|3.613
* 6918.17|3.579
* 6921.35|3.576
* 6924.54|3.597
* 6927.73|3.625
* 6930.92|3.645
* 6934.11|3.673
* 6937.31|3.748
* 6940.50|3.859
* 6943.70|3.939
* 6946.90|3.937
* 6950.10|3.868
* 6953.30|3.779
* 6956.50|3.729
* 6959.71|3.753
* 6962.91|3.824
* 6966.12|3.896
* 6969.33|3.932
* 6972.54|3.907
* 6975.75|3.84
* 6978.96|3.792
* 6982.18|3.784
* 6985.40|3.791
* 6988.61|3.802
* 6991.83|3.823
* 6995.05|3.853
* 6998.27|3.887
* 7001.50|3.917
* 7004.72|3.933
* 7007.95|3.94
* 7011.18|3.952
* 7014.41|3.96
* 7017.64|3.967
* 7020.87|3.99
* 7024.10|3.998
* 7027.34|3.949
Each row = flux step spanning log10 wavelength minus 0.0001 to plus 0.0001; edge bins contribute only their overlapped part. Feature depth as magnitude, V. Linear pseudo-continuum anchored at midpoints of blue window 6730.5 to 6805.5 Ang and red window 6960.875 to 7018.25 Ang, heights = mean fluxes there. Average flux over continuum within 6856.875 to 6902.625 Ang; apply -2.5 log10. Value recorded 0.086 mag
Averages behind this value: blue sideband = 3.71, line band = 3.5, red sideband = 3.88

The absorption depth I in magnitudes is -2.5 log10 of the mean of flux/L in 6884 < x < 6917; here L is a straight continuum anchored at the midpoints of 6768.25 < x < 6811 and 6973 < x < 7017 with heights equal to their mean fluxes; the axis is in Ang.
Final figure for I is 0.048 mag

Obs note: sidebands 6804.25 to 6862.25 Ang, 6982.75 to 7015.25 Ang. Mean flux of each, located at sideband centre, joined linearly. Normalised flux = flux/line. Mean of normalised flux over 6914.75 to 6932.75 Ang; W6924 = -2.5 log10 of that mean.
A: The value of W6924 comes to 0.04 mag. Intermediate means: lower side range 3.54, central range 3.61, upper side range 3.88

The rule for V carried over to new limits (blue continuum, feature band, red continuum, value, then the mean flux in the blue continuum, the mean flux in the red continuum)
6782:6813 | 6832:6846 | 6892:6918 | 0.05 mag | 3.65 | 3.65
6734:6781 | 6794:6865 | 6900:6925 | 0.04 mag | 3.71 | 3.65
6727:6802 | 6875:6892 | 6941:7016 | 0.08 mag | 3.72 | 3.86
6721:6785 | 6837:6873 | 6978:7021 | 0.10 mag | 3.74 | 3.88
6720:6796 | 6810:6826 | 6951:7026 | 0.05 mag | 3.73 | 3.87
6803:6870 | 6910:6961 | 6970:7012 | 0.01 mag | 3.53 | 3.86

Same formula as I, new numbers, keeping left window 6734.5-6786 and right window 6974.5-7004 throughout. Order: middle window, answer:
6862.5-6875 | 0.101 mag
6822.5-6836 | 0.035 mag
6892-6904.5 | 0.042 mag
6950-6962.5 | 0.011 mag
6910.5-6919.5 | 0.052 mag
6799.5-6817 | 0.048 mag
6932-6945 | 0.003 mag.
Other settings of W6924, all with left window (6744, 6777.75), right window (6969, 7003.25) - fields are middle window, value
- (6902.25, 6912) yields 0.03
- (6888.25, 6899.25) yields 0.06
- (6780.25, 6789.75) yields 0.00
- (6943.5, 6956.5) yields -0.01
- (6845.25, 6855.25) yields 0.06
